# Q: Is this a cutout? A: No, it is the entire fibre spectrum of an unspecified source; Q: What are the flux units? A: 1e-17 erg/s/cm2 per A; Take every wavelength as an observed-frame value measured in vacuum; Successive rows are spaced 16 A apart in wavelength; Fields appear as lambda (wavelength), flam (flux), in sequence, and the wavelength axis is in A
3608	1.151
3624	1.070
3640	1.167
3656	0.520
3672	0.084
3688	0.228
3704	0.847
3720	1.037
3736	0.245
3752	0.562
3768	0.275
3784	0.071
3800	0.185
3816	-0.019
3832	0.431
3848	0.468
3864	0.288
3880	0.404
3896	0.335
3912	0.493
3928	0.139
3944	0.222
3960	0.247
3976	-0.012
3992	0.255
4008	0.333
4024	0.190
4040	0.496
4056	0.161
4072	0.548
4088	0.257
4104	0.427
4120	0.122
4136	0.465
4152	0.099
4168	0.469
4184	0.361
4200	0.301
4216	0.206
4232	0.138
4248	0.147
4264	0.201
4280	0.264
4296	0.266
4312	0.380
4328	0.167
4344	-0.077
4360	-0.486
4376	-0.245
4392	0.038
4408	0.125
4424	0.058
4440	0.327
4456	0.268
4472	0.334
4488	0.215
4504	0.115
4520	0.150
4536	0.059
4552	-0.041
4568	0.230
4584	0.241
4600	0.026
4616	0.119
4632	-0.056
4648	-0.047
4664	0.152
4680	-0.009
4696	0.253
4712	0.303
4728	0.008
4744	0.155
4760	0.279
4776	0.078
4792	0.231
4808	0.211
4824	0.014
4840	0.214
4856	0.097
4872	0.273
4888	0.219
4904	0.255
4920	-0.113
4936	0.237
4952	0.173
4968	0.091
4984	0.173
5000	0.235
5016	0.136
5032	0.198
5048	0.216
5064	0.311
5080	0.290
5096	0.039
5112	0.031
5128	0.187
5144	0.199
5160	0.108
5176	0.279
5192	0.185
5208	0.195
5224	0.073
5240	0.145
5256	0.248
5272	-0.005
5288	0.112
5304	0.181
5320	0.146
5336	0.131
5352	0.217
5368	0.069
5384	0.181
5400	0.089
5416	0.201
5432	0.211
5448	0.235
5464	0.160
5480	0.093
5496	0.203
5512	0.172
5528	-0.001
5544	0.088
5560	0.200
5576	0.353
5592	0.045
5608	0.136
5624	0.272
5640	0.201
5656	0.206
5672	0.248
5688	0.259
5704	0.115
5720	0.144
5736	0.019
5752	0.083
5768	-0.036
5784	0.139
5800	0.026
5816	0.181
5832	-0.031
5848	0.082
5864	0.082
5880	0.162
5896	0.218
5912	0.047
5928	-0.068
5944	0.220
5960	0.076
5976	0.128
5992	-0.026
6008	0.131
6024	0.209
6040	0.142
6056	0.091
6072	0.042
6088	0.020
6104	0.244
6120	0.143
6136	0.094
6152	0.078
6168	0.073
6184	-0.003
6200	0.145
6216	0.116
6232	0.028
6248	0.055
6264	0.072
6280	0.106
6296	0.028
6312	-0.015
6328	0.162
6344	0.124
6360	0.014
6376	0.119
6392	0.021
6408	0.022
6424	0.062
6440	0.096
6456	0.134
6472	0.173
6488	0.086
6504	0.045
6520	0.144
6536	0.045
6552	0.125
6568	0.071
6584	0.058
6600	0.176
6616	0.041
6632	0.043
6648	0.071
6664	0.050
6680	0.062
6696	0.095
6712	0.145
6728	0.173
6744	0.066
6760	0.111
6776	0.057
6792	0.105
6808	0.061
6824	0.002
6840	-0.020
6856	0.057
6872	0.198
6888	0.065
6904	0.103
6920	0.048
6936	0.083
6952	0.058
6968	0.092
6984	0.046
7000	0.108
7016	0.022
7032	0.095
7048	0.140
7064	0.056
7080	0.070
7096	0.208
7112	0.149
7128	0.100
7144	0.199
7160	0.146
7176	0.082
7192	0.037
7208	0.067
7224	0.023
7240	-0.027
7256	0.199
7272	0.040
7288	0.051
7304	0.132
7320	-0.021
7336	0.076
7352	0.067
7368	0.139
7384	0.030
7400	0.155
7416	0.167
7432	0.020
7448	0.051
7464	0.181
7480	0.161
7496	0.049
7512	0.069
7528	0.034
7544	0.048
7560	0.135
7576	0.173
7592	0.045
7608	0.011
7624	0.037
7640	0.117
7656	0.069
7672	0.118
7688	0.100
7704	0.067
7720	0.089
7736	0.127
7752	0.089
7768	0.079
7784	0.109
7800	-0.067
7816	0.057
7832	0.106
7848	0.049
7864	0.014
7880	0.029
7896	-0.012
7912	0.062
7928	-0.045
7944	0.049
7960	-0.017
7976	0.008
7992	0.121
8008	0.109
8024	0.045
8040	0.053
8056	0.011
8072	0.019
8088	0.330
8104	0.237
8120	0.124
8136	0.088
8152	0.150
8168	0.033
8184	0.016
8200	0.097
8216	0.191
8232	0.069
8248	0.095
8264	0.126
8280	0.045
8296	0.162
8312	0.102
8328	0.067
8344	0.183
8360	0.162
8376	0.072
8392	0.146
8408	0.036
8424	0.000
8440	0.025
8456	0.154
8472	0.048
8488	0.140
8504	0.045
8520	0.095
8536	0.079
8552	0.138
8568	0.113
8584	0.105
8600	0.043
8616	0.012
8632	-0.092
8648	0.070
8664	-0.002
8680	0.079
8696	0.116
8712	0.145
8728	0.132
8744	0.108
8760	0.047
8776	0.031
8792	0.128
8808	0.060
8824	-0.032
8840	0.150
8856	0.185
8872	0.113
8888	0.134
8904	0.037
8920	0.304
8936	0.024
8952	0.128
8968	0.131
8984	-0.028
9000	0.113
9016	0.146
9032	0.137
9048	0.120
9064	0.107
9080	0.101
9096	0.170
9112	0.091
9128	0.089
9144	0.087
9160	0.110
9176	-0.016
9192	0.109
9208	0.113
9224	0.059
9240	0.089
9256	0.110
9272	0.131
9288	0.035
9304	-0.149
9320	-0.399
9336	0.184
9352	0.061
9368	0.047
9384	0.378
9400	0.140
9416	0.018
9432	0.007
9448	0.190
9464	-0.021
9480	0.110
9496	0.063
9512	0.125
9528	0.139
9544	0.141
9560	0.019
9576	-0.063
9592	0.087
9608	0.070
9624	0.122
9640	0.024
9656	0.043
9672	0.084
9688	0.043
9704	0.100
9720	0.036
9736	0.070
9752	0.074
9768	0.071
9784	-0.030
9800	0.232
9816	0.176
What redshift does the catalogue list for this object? 1.171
